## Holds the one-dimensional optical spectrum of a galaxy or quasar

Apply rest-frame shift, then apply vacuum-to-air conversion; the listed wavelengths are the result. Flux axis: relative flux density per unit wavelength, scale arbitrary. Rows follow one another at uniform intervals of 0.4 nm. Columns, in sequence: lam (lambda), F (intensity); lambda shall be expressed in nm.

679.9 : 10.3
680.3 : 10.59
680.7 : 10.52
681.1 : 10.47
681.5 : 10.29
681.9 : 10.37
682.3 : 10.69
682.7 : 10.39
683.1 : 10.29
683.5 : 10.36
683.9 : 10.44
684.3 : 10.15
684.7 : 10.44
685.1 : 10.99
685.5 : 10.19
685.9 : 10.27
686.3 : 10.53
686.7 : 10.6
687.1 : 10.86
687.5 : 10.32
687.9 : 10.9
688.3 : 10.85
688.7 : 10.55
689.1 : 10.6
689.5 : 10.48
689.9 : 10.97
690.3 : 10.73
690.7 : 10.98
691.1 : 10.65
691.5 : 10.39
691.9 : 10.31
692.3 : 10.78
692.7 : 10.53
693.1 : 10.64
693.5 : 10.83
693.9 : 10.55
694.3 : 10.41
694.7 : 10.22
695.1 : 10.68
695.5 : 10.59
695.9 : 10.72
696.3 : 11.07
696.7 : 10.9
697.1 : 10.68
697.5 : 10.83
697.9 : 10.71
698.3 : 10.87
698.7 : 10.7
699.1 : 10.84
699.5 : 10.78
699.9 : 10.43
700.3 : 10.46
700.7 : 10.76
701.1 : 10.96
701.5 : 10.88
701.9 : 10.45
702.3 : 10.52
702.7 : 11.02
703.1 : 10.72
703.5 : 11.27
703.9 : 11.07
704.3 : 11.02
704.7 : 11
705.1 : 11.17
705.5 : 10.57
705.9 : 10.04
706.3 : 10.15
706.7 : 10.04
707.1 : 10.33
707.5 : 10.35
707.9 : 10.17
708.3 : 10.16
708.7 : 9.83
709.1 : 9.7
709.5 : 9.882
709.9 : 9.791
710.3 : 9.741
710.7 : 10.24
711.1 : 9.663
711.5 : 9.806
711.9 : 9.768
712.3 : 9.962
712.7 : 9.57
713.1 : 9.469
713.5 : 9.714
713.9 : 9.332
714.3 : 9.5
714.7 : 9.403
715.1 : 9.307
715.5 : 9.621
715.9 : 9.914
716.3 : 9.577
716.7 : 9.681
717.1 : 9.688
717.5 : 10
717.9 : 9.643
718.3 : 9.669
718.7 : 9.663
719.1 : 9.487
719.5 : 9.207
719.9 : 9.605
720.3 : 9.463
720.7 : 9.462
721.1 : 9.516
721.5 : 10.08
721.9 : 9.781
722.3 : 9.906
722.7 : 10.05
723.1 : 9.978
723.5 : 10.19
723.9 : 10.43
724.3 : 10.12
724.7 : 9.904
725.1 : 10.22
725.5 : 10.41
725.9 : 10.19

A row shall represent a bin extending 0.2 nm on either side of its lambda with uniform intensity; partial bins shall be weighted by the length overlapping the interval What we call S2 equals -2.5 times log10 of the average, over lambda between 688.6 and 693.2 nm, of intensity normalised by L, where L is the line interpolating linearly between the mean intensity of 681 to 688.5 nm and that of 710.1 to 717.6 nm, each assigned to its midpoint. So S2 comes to -0.03 mag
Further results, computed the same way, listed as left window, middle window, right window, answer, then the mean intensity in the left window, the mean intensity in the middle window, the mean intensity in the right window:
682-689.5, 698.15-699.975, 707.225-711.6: -0.06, 10.5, 10.7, 9.95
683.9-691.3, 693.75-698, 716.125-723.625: -0.03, 10.6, 10.7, 9.71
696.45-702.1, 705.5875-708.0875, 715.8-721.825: 0.01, 10.7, 10.2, 9.64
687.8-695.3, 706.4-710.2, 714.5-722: 0.00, 10.6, 10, 9.62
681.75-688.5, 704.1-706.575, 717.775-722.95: -0.06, 10.5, 10.6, 9.66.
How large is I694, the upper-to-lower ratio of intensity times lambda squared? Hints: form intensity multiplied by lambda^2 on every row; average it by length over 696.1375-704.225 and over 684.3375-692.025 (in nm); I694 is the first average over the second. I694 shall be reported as 1.05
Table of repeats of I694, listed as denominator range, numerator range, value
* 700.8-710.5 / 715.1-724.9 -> 0.97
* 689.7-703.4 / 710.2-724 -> 0.96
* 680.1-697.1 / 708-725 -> 1.00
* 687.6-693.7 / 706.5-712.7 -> 0.98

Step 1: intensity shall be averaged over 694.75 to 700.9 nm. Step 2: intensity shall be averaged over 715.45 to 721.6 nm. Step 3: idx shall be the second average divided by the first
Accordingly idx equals 0.90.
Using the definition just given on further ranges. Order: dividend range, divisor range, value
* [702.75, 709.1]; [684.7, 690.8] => 0.99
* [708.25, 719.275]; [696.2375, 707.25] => 0.90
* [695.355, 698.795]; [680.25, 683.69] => 1.03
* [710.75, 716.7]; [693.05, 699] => 0.90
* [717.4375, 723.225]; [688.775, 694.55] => 0.91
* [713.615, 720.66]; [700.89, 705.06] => 0.88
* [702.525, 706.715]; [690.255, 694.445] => 1.01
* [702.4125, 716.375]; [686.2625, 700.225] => 0.95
